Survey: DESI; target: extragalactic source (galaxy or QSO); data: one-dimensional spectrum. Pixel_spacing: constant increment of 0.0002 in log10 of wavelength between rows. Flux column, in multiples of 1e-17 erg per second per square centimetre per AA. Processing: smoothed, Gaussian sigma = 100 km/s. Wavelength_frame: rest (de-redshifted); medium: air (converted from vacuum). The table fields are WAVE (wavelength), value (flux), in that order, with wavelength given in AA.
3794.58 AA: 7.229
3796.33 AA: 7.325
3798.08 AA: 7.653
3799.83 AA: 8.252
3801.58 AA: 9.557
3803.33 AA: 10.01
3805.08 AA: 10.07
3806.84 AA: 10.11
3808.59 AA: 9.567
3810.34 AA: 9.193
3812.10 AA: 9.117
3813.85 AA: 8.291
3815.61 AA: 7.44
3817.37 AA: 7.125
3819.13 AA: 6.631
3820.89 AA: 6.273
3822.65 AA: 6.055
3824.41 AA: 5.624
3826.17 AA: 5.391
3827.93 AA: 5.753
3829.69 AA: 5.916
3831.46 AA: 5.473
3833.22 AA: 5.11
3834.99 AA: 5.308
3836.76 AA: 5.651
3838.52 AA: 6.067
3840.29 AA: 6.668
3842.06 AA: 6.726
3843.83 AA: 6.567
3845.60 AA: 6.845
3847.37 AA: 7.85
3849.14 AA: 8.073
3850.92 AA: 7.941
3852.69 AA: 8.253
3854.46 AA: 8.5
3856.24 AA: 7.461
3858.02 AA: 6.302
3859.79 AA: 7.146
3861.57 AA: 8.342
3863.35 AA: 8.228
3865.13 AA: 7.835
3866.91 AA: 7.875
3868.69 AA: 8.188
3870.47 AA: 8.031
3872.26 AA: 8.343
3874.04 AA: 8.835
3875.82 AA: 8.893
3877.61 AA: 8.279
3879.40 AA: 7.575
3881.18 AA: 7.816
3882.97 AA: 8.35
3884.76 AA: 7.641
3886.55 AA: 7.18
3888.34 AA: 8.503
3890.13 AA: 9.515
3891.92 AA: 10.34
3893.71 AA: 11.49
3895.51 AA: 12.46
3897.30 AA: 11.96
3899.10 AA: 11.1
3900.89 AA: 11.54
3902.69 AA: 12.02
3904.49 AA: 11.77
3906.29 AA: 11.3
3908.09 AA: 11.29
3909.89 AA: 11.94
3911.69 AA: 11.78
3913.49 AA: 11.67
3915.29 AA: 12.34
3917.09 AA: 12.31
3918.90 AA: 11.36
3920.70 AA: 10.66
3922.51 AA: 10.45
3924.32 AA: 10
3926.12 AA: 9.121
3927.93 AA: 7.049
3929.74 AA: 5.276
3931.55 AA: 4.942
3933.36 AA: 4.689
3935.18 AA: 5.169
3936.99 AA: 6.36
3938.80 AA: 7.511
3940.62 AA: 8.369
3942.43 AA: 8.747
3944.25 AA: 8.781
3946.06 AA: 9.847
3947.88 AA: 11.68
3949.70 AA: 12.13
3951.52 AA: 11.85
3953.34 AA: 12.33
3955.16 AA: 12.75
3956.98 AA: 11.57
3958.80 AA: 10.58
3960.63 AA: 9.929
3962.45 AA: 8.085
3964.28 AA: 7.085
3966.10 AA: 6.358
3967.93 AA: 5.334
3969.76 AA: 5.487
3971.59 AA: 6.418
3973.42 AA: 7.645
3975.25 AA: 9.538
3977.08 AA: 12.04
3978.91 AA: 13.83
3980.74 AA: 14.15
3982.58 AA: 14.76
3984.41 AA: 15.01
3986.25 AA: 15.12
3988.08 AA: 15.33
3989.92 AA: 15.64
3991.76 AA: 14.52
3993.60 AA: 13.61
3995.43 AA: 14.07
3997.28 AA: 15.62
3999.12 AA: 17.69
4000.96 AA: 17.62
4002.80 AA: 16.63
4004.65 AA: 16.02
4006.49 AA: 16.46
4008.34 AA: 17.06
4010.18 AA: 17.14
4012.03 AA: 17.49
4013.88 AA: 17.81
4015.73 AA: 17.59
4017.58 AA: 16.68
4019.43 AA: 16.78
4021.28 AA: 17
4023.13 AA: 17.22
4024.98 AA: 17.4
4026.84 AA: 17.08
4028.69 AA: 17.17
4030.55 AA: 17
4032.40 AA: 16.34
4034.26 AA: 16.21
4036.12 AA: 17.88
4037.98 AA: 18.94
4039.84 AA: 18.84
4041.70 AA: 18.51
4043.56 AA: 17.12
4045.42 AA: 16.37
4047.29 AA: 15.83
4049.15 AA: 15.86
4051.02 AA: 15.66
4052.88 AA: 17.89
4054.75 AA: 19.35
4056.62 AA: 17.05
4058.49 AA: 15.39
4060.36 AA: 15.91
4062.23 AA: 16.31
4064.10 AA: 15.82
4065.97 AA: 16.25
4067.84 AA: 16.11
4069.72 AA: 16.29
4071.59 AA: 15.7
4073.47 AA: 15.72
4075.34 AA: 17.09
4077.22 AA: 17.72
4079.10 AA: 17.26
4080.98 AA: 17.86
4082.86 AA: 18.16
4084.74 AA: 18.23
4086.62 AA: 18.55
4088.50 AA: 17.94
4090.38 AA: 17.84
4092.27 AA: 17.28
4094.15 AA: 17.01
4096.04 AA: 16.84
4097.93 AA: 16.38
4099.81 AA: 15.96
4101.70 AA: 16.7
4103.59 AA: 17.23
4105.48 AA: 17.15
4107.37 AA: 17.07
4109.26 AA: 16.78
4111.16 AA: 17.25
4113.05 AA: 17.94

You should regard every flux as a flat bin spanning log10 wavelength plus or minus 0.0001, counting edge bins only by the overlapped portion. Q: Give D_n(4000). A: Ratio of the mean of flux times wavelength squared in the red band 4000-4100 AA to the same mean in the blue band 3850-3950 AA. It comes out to 2.01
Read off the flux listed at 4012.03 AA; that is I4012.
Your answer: 17.49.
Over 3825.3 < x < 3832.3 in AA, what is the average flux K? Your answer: 5.63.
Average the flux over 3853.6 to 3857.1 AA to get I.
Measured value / 7.97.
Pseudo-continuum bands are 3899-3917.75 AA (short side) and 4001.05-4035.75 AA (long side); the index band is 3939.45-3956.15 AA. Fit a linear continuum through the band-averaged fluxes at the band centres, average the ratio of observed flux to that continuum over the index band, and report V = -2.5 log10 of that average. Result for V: 0.27 mag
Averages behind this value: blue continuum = 11.8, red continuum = 17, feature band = 10.7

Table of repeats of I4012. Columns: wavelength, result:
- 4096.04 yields 16.84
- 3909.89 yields 11.94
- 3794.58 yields 7.229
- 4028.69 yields 17.17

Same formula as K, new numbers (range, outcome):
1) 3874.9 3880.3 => 8.26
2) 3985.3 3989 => 15.2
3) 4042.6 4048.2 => 16.4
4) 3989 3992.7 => 15.1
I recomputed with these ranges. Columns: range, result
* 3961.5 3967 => 7.21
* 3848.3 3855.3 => 8.19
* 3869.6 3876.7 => 8.53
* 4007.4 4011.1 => 17.1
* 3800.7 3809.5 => 9.86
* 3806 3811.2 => 9.64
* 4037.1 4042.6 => 18.8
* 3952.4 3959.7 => 11.8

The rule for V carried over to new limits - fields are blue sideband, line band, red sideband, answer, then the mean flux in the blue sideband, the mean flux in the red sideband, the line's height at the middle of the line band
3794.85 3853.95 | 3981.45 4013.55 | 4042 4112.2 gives -0.15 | 7.33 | 16.9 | 13.9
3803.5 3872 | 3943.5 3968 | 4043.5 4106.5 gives 0.20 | 7.33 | 16.9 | 12.1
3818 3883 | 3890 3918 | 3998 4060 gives -0.15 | 7.13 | 17.1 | 10.1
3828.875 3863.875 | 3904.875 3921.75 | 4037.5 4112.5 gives -0.18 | 6.91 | 17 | 9.87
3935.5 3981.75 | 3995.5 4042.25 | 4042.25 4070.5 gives -0.24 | 9.49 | 16.5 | 13.8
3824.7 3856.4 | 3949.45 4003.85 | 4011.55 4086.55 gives 0.12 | 6.61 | 17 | 13.4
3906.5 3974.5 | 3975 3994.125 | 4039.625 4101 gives -0.19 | 9.18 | 17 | 11.8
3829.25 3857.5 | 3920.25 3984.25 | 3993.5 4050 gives 0.37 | 6.78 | 16.9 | 13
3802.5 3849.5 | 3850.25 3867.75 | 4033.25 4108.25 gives 0.09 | 7.13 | 17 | 8.46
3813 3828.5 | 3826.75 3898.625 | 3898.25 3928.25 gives 0.11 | 6.52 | 11.1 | 8.6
